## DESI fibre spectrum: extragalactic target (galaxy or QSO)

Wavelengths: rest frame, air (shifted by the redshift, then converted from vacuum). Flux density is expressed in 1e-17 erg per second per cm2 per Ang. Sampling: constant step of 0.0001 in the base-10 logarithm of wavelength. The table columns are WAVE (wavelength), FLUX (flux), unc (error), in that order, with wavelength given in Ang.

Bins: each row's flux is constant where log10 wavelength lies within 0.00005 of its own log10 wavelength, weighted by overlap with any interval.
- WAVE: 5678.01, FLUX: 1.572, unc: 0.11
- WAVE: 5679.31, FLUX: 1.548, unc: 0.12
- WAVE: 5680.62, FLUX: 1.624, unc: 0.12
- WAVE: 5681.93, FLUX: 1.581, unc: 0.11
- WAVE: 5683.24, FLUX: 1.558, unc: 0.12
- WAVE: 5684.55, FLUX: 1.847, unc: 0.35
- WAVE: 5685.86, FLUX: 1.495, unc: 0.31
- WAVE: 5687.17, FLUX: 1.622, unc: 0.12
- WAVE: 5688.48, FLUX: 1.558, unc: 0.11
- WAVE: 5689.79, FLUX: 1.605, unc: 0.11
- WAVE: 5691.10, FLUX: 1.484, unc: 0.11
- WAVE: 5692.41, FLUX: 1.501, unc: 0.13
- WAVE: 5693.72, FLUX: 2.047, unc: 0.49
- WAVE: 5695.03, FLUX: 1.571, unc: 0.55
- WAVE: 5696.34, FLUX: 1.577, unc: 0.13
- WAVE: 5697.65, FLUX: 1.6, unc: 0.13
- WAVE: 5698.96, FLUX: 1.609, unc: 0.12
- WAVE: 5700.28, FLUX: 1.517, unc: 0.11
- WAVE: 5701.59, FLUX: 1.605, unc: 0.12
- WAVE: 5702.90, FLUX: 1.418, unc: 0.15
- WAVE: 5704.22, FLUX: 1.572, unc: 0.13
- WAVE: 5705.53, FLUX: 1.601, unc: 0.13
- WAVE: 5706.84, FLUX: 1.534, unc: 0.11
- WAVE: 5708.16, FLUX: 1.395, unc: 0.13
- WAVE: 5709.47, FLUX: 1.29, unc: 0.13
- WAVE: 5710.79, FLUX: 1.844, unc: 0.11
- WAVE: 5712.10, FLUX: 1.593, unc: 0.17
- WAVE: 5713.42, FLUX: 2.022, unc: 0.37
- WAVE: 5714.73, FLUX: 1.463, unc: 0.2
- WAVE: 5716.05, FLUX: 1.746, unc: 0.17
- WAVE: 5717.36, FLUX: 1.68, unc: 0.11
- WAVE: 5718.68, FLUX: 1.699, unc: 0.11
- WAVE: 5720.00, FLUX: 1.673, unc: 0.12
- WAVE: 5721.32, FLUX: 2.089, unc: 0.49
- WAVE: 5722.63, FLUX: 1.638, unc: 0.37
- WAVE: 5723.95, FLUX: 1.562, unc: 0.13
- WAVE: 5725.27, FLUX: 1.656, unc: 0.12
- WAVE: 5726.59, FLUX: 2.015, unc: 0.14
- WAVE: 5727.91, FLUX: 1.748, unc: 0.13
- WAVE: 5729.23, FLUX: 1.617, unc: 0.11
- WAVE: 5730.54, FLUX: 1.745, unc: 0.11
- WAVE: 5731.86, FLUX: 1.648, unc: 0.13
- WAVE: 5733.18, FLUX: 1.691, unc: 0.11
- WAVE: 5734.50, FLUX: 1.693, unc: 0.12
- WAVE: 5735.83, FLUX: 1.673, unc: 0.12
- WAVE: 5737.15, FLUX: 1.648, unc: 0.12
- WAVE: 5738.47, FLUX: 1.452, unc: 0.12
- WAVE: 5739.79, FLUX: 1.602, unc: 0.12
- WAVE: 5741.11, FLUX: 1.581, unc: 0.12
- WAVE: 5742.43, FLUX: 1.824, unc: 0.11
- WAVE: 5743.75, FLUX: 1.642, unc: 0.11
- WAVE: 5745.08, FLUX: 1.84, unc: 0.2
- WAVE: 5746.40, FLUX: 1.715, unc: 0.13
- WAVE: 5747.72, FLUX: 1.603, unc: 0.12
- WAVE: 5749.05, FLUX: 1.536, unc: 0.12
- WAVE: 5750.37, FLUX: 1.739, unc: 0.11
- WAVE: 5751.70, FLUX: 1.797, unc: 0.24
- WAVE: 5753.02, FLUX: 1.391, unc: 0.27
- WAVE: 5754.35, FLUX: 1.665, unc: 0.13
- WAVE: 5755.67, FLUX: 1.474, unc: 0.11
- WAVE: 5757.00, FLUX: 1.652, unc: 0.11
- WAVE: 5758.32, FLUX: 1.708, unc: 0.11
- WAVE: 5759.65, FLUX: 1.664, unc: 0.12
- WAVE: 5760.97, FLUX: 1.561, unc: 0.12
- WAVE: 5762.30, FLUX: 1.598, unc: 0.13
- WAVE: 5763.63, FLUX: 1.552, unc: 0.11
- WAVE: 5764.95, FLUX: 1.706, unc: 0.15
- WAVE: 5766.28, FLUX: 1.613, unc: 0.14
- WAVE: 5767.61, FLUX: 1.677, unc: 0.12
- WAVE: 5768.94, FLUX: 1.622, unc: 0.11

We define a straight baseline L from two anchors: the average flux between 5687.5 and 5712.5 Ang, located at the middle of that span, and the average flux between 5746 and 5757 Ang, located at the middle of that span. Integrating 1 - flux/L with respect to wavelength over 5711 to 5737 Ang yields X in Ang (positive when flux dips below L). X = -2.1 Ang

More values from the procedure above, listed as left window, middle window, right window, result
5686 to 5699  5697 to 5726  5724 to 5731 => 0.9 Ang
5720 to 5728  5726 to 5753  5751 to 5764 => 0.3 Ang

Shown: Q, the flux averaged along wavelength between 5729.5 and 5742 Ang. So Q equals 1.64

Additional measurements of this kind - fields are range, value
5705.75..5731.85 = 1.68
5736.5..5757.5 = 1.63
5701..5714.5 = 1.58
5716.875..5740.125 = 1.7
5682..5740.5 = 1.64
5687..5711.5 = 1.58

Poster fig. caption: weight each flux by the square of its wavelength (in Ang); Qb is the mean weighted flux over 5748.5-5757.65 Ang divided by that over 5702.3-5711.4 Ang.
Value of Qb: 1.08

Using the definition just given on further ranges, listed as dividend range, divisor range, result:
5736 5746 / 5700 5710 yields 1.12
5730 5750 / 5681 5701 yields 1.05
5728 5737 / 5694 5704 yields 1.08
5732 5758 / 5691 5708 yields 1.05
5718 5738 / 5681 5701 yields 1.08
